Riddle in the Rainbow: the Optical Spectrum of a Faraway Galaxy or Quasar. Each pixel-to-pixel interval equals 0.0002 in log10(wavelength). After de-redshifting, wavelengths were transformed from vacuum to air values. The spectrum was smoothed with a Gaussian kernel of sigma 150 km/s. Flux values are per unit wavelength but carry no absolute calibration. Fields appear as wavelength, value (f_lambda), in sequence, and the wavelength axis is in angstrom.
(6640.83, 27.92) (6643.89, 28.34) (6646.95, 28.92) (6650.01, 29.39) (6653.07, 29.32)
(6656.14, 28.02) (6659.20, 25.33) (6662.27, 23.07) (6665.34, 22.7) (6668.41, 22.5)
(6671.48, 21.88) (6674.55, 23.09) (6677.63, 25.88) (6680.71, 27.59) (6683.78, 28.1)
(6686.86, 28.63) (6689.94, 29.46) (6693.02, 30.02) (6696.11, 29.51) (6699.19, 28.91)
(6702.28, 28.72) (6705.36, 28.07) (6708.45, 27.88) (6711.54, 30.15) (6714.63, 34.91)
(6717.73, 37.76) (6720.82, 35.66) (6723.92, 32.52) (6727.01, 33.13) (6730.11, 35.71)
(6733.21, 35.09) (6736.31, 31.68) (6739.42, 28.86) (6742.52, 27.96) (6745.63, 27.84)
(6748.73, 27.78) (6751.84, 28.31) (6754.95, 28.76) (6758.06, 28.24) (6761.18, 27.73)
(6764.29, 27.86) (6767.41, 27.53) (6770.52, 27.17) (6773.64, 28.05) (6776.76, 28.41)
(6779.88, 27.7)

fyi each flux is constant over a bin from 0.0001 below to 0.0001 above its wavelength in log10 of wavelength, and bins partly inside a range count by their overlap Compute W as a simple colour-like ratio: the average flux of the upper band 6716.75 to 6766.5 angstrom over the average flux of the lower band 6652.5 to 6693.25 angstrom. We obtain 1.19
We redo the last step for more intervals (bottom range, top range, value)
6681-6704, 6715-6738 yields 1.19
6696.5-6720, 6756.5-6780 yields 0.90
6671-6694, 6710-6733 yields 1.27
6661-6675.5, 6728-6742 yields 1.44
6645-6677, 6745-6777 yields 1.10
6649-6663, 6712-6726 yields 1.28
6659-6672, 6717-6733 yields 1.52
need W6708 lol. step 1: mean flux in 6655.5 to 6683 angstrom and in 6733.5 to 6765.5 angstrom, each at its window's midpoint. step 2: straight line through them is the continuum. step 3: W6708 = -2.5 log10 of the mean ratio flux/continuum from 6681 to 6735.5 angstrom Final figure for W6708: -0.18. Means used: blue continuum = 24.4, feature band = 31.4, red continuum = 28.8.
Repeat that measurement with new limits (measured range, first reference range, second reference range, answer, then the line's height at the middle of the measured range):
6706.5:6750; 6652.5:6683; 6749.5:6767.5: -0.18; 27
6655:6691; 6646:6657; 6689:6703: 0.15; 29.1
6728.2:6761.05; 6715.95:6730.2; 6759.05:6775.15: 0.05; 31.4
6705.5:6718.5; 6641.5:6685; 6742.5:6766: -0.17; 27.1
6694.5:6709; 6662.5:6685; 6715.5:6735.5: 0.05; 30.1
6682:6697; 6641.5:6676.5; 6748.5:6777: -0.11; 26.4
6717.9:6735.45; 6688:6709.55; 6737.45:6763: -0.21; 28.6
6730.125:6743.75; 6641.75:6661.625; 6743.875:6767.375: -0.13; 28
